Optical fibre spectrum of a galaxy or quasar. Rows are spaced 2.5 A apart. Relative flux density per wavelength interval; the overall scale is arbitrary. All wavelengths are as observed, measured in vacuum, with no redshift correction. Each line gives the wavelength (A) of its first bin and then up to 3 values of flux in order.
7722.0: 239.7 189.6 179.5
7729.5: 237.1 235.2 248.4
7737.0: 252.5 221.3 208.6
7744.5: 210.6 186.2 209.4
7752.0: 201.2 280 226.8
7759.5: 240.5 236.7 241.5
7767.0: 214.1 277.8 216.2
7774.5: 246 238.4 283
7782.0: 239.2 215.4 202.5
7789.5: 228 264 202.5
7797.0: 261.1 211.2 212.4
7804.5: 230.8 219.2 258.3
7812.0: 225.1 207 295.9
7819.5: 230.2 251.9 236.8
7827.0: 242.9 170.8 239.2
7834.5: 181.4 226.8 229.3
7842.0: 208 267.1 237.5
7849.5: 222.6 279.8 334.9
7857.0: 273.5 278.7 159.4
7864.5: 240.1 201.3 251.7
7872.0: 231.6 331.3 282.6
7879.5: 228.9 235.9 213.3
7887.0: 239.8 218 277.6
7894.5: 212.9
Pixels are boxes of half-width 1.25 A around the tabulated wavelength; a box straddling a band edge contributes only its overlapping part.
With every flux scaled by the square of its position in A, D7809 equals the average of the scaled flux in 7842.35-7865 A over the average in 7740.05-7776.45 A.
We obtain 1.14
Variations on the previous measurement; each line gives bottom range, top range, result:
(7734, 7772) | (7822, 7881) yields 1.08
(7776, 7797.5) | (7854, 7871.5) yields 1.05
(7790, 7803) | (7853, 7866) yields 1.13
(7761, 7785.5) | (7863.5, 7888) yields 1.05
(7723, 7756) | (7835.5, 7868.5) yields 1.13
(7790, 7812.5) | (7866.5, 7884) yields 1.11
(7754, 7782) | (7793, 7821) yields 0.96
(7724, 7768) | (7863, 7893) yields 1.13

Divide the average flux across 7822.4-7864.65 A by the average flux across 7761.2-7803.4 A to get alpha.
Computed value 1.01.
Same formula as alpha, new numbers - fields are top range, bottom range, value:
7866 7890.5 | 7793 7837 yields 1.07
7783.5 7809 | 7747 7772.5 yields 0.97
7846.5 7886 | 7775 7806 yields 1.08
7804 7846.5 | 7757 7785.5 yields 0.96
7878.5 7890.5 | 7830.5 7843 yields 1.05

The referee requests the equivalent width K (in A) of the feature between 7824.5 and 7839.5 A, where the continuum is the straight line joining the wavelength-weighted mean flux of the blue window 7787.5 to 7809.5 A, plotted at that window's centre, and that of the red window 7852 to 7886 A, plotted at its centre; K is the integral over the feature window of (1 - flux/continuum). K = 1.5 A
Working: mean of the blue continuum 229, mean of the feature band 216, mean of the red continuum 252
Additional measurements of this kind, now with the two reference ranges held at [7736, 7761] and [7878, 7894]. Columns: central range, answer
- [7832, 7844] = 0.7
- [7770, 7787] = -0.9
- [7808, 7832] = -0.6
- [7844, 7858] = -2.2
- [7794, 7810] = 0.0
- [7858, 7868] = 0.5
